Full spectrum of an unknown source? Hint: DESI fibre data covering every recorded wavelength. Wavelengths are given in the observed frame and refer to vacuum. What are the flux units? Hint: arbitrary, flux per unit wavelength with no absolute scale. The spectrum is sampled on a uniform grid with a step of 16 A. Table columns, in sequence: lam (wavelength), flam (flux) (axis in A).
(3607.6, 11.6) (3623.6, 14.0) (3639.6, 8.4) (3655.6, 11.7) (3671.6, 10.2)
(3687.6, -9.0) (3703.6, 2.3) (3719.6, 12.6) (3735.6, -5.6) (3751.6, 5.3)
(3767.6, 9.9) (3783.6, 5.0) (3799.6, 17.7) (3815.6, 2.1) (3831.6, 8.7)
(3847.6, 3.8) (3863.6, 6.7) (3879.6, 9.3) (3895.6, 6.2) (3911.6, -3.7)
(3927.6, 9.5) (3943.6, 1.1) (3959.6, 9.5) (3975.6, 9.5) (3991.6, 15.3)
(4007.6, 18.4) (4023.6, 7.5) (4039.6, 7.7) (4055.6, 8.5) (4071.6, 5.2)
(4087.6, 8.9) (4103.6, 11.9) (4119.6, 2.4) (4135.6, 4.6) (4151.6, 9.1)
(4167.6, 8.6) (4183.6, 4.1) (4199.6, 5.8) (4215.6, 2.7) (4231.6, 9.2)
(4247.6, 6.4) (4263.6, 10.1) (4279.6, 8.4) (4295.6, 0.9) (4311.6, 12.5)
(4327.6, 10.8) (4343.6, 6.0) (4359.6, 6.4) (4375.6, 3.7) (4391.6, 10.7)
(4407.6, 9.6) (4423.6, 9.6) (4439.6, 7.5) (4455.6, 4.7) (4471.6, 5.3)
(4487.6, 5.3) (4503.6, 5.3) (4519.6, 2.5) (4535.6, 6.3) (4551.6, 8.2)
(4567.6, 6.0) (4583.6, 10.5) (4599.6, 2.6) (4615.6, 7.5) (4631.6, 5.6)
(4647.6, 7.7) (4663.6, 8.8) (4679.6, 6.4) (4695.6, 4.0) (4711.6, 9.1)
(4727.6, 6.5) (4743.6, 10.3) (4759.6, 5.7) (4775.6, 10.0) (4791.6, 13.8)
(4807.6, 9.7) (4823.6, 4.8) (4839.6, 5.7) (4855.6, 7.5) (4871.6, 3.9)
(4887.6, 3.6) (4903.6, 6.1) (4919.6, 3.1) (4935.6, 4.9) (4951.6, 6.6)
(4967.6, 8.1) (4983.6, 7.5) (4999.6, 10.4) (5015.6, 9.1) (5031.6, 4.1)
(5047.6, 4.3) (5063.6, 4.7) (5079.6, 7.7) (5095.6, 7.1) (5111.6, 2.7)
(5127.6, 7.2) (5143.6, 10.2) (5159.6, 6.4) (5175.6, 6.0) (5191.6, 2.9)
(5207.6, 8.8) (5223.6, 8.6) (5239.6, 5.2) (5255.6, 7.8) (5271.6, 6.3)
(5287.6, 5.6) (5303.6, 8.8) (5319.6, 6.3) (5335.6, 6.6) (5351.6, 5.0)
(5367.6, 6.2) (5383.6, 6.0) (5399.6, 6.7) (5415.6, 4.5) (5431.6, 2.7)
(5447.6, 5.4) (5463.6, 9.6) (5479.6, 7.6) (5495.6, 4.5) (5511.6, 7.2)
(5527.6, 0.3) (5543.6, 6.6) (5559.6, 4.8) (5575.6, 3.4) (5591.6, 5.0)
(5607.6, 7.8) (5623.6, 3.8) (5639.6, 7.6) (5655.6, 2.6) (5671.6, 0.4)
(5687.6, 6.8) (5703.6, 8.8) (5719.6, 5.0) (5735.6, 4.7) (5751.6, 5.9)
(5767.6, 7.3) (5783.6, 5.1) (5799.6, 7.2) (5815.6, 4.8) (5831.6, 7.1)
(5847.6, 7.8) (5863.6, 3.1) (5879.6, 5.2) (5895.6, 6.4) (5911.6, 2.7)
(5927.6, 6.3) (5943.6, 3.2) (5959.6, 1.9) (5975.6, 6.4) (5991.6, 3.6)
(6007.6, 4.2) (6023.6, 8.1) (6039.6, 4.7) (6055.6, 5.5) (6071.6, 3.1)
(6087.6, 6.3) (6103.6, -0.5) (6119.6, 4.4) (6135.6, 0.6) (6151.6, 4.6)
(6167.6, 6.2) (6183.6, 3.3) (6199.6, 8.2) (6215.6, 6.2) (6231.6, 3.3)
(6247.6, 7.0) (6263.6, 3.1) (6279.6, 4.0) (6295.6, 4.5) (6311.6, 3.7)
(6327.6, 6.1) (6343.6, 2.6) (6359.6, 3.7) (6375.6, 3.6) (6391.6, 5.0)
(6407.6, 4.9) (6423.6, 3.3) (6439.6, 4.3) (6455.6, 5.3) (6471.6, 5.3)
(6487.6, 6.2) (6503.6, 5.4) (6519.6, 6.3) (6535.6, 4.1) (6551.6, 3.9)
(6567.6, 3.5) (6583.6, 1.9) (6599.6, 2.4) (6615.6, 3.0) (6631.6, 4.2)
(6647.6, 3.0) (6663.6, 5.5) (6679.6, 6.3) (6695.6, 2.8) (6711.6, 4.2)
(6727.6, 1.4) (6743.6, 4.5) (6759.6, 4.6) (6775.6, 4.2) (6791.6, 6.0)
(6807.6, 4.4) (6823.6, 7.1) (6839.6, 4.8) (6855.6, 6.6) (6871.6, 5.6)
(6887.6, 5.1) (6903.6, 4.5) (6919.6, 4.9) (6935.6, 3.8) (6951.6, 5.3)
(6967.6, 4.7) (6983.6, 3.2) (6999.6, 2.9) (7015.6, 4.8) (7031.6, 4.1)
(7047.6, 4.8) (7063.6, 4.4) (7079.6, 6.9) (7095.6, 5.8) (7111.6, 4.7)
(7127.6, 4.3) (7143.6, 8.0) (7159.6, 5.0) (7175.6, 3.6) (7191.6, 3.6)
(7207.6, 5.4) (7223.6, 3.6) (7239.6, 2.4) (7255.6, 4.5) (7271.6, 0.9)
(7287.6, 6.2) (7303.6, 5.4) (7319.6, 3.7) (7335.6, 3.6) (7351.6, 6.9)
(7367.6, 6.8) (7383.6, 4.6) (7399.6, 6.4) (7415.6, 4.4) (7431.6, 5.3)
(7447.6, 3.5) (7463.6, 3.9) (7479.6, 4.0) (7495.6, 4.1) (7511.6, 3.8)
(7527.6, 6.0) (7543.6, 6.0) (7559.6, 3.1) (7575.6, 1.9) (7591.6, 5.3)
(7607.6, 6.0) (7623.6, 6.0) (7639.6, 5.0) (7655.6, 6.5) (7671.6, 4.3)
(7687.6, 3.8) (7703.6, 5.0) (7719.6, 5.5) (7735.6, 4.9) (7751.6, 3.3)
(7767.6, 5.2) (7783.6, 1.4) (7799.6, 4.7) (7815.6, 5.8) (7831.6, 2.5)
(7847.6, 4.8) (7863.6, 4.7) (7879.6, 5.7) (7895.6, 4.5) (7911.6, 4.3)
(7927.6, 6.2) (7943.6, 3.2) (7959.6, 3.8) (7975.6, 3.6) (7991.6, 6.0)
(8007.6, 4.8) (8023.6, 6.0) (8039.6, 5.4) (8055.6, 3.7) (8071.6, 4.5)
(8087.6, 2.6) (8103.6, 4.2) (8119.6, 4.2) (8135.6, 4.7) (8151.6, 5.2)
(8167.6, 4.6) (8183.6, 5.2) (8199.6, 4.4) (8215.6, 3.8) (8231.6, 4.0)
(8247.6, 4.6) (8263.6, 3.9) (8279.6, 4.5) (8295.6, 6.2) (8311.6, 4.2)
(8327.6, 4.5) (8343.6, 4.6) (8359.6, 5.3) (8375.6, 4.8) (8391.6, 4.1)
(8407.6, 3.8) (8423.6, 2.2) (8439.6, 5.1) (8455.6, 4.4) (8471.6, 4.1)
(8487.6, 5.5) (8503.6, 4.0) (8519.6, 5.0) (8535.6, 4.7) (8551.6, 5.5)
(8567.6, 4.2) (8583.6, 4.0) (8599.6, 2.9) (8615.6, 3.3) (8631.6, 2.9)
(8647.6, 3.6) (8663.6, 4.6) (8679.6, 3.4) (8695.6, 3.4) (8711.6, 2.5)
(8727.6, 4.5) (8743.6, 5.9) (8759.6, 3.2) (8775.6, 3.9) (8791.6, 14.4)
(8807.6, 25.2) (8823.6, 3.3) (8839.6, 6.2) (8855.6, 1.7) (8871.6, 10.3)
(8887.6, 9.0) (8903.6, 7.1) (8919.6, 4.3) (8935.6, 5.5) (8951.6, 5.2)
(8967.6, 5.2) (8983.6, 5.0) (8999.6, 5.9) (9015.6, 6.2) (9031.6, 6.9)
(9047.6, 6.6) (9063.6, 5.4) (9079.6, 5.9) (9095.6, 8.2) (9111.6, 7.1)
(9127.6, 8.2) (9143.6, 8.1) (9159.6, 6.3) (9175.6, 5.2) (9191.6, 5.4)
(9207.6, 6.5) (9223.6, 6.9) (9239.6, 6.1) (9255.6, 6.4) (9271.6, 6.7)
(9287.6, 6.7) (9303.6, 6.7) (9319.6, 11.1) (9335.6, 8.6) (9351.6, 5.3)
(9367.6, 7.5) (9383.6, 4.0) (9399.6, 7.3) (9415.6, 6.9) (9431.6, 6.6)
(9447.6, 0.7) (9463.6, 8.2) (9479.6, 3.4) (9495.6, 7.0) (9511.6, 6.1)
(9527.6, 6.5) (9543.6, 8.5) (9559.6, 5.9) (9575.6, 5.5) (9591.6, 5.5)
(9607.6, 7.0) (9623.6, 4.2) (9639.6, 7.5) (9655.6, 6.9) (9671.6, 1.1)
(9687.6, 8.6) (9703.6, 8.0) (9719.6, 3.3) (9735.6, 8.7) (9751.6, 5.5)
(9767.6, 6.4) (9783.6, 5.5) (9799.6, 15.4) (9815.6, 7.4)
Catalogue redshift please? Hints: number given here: 1.36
